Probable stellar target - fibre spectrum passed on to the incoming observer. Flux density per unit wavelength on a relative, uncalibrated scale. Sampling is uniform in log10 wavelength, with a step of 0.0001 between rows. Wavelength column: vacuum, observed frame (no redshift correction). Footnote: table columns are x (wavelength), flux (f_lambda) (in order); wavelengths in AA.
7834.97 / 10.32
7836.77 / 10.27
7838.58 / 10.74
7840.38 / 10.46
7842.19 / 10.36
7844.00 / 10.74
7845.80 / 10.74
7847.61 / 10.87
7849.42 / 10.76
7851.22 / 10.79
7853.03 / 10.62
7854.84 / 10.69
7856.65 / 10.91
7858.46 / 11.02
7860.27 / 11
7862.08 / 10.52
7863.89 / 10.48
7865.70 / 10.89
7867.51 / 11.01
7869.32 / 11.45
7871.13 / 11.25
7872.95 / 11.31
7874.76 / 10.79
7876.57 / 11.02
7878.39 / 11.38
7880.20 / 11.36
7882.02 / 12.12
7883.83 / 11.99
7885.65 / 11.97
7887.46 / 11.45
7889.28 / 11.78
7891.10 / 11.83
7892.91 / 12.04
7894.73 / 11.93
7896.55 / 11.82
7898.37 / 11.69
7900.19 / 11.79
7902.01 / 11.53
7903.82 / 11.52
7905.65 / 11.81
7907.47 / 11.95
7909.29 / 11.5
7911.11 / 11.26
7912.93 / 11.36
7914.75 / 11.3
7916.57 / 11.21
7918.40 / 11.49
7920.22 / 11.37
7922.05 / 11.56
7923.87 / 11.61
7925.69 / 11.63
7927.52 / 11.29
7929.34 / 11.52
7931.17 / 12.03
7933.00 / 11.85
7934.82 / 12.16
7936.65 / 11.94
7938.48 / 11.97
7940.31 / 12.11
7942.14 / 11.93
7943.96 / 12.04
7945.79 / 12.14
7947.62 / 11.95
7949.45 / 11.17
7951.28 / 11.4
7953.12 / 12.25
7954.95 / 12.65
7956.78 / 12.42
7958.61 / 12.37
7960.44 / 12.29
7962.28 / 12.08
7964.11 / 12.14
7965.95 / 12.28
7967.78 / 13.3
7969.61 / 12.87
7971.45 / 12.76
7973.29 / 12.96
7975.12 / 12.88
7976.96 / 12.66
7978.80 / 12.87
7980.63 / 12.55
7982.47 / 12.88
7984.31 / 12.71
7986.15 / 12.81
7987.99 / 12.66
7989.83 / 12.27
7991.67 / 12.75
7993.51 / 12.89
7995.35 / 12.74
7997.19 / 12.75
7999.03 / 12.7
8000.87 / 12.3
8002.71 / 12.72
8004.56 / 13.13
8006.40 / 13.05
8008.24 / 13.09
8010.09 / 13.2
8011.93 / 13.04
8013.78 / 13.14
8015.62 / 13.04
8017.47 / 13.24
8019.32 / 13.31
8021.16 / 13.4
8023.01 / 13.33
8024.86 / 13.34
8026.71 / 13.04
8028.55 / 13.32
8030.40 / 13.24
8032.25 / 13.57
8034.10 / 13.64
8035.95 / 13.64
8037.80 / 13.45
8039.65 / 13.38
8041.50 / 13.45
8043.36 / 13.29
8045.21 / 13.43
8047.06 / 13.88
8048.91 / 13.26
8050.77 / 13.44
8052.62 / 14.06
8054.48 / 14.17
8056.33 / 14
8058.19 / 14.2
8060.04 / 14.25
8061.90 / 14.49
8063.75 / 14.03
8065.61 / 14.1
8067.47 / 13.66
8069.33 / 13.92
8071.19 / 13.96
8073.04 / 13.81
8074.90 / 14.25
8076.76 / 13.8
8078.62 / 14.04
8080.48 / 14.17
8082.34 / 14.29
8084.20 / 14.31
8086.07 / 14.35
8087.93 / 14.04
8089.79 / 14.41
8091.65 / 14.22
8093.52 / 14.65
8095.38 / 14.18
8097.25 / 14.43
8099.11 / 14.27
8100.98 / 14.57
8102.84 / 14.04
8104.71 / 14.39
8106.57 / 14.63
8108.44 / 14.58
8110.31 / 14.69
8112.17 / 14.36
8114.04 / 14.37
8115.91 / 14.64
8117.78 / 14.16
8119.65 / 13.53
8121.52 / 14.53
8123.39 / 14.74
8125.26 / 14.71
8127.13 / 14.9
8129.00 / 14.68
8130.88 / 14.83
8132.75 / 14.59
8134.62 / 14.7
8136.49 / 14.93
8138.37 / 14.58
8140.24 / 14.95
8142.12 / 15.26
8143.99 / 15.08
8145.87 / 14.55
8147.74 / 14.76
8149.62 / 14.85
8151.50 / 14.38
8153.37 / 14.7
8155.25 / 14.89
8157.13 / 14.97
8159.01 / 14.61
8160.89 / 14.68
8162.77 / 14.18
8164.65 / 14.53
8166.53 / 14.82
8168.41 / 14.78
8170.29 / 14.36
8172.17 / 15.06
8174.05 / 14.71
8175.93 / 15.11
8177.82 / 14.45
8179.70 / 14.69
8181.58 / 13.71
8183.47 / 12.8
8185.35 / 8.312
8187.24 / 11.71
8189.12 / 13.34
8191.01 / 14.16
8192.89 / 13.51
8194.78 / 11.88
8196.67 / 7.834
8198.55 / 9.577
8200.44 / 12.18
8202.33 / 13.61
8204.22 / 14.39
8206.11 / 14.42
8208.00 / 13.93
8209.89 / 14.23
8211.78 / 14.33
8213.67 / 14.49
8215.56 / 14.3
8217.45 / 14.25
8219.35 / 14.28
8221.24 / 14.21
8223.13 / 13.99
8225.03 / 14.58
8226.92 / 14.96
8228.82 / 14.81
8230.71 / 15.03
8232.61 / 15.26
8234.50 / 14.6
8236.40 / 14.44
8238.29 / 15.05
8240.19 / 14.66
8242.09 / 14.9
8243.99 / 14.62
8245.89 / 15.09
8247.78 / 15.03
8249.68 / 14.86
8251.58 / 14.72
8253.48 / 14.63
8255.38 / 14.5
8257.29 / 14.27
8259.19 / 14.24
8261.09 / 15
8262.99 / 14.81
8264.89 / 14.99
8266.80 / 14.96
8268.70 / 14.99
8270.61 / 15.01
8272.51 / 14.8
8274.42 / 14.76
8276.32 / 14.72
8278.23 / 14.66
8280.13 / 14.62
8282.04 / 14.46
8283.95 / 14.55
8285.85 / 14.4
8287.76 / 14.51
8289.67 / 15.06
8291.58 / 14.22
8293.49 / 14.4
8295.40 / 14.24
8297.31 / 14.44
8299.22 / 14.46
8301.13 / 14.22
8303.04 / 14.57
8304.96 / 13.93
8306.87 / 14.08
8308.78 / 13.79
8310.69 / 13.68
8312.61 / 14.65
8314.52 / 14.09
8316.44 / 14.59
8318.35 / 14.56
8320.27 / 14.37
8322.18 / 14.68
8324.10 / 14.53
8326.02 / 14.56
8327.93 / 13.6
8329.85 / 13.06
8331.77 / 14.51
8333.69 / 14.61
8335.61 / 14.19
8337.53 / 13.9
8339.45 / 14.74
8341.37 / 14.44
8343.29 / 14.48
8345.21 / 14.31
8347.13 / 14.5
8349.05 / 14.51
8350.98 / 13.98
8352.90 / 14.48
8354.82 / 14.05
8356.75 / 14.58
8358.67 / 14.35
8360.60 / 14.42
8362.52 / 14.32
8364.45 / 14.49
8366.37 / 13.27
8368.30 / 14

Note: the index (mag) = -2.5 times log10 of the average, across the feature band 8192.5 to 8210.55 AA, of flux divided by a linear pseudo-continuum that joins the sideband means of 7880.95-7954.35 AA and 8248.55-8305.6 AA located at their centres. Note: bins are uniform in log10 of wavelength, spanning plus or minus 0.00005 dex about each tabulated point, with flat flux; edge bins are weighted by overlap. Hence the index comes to 0.12 mag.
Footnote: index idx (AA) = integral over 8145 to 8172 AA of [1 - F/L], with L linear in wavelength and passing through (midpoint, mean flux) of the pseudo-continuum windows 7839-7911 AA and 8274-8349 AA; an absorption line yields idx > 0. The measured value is -2.8 AA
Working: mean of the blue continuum 11.3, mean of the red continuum 14.4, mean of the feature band 14.7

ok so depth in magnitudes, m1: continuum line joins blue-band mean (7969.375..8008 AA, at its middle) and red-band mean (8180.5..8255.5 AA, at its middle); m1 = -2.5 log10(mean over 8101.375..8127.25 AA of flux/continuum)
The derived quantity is -0.09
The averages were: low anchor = 12.8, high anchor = 13.8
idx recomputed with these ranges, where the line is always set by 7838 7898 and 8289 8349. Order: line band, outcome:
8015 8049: -3.0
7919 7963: -0.9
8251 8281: -1.7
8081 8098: -2.2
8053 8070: -2.1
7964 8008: -2.8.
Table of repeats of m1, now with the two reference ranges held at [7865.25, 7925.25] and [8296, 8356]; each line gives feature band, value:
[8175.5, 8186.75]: 0.03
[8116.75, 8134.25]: -0.12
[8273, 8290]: -0.05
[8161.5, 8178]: -0.11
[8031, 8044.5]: -0.09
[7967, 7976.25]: -0.08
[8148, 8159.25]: -0.12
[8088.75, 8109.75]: -0.13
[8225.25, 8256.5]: -0.08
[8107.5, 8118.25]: -0.12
